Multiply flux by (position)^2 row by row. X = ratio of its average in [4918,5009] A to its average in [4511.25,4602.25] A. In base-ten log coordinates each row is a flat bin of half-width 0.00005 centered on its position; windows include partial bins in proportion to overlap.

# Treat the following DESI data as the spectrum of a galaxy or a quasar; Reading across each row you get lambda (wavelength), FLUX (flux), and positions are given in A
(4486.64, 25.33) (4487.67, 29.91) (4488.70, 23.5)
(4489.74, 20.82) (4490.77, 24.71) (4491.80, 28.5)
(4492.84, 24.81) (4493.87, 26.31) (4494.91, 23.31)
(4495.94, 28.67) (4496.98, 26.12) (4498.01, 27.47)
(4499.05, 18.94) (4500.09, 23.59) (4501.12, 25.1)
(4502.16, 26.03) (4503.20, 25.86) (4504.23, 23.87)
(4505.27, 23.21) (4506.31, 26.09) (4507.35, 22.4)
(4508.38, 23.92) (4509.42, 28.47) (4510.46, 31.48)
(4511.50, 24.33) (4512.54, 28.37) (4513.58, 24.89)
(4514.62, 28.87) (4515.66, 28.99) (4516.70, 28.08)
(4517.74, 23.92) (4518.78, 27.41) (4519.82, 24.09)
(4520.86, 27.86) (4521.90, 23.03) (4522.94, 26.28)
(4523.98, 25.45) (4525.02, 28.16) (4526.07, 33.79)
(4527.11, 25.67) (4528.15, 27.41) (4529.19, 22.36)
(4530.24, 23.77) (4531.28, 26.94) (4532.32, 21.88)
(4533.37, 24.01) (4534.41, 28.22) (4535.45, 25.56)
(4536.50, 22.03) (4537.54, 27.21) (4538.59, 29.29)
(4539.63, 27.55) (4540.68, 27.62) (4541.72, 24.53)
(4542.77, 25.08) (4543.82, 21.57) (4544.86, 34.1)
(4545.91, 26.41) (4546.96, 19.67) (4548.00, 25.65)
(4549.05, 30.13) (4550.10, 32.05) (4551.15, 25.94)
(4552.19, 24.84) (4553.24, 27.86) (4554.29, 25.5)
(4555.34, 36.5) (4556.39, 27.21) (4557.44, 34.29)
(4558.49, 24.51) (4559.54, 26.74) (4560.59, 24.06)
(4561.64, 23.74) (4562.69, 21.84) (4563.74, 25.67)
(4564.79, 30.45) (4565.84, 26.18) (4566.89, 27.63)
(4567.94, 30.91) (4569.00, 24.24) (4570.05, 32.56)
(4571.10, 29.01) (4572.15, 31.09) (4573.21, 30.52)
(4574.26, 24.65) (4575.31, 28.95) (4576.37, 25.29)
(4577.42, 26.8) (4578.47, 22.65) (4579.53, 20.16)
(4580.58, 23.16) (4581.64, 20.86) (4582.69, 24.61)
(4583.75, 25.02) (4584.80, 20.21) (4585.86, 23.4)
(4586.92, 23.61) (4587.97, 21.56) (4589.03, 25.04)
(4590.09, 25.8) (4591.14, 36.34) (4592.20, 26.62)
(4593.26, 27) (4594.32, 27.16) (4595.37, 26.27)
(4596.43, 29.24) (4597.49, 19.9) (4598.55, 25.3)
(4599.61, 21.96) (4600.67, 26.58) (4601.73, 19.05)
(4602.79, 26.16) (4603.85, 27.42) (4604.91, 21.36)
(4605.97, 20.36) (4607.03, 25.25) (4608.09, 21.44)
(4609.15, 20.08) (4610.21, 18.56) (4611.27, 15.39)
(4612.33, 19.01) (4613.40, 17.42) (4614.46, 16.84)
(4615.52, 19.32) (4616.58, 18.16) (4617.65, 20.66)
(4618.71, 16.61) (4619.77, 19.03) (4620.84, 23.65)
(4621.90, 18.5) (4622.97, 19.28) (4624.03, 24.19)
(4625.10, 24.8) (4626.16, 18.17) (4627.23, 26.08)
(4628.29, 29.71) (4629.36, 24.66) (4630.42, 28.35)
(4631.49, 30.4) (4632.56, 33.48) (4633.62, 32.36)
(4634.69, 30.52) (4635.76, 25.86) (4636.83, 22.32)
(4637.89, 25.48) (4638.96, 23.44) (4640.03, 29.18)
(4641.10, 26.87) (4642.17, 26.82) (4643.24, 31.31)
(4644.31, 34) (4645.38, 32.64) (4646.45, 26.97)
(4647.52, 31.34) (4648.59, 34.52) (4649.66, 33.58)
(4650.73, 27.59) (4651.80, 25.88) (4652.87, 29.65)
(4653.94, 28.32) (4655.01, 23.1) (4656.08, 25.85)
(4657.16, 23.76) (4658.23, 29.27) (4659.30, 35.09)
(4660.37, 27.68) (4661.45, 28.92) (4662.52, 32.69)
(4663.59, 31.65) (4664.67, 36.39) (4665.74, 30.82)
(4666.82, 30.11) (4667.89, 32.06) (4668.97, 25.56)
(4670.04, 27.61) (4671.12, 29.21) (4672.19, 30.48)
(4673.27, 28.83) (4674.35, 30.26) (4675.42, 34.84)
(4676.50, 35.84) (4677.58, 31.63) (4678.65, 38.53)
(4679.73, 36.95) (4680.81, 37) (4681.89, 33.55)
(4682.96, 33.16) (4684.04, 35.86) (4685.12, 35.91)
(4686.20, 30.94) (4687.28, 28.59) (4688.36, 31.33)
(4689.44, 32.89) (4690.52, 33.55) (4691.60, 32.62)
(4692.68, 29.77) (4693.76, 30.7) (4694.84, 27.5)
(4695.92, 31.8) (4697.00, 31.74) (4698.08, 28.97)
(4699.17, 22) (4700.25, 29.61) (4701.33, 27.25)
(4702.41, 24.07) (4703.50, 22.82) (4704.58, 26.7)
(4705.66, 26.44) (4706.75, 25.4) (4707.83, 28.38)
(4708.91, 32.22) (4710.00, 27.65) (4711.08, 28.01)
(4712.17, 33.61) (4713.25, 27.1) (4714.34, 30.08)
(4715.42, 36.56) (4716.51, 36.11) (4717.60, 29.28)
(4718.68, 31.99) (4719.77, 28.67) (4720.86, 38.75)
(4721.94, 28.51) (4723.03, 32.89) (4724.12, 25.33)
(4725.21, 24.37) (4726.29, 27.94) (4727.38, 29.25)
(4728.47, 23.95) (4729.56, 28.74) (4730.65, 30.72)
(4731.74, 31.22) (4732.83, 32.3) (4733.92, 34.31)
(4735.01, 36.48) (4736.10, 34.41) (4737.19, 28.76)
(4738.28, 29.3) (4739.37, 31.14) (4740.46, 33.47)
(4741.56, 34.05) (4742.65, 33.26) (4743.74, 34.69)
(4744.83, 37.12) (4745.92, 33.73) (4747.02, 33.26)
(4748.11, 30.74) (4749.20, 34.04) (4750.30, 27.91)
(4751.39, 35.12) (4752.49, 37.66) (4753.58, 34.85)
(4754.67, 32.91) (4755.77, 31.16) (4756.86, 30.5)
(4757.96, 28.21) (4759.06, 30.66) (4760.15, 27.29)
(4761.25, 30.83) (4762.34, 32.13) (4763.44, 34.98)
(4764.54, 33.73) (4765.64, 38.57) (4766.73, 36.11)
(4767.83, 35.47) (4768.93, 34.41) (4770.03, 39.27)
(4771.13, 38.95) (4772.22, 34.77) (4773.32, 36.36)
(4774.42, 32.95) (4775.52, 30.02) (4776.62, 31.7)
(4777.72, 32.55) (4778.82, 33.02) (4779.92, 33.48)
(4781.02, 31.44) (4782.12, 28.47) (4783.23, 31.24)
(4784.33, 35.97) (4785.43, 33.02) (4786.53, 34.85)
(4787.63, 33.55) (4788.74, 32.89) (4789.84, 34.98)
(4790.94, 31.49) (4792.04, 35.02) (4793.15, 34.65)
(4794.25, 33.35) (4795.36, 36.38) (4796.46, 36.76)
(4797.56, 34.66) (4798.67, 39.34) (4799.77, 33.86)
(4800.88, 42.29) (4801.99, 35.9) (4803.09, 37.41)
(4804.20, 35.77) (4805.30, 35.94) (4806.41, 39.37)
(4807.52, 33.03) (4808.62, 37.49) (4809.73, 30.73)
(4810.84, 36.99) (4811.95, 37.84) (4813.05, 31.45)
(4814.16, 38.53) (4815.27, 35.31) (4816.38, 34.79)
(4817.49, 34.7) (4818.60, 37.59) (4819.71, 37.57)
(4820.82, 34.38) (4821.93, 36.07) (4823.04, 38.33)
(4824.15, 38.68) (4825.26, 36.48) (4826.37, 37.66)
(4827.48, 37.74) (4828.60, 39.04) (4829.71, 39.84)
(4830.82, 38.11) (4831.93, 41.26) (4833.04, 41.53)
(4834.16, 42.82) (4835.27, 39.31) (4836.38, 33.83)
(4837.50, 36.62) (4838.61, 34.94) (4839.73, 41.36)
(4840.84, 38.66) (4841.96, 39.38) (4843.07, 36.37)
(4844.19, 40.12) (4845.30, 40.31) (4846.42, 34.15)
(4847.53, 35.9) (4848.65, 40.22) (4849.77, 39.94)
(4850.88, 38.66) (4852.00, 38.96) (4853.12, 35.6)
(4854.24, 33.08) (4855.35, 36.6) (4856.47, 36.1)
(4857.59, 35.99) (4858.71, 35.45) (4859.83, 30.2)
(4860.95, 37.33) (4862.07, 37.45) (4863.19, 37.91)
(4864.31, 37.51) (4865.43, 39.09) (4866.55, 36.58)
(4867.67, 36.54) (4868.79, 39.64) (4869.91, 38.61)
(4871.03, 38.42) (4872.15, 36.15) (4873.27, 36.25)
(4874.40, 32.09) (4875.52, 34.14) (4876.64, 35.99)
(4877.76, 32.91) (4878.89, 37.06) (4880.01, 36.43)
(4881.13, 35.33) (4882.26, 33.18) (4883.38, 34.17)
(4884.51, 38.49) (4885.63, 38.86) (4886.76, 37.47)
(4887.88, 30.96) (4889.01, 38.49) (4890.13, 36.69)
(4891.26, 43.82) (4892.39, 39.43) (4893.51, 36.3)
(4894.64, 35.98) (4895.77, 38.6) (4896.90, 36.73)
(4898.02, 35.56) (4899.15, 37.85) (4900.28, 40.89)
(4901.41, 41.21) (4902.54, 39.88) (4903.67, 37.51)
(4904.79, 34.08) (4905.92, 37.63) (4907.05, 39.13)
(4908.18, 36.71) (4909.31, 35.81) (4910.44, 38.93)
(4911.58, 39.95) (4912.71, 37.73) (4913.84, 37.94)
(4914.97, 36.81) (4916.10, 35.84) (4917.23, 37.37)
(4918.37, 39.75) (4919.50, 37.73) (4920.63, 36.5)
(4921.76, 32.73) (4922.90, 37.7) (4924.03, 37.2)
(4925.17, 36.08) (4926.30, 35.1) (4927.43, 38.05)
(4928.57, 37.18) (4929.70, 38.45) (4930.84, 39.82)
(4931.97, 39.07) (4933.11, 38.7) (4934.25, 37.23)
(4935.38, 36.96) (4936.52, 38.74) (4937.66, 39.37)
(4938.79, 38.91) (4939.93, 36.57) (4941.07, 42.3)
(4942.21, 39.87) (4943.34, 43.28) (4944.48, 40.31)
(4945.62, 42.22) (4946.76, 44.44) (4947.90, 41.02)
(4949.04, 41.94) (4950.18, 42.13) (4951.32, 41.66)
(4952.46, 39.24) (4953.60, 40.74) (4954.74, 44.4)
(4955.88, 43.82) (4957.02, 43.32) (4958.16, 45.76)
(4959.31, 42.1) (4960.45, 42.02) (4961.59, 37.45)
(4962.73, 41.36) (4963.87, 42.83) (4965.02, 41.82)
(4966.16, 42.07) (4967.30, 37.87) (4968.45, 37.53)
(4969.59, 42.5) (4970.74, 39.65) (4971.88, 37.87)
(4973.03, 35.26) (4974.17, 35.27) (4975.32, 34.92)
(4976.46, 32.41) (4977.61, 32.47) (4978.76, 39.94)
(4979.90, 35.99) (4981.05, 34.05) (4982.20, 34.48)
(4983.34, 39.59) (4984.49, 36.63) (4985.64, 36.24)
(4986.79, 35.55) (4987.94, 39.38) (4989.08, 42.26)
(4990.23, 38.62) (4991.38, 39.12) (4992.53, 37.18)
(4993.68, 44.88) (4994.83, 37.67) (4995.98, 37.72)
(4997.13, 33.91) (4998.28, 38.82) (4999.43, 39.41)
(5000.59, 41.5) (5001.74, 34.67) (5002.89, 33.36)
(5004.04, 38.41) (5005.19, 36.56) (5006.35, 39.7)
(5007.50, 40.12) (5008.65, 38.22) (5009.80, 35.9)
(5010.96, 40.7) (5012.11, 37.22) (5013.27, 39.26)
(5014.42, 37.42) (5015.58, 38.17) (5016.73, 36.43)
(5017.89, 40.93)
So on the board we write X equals 1.76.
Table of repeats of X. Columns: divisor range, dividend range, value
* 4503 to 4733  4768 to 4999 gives 1.53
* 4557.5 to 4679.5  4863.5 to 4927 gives 1.58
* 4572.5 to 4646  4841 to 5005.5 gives 1.78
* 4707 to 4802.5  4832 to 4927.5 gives 1.20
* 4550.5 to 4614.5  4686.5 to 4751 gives 1.29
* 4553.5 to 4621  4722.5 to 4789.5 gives 1.43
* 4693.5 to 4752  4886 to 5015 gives 1.39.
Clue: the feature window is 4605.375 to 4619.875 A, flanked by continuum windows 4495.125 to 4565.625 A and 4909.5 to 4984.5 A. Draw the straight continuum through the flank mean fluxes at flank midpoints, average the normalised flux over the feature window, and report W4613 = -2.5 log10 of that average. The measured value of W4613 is 0.441 mag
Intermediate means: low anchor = 26.3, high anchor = 38.9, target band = 19.2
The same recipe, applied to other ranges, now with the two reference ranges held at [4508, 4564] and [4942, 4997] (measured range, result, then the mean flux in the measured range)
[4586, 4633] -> 0.23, 23.3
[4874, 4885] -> 0.06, 35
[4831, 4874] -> -0.05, 37.6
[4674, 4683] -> -0.13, 34.8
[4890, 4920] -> -0.01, 38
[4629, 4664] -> 0.04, 28.9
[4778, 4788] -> 0.04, 32.8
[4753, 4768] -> 0.02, 32.6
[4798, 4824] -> -0.05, 36.3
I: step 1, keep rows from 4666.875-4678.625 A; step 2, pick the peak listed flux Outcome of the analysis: 35.84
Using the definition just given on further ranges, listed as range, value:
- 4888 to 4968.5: 45.76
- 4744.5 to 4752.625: 37.66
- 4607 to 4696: 38.53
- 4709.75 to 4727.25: 38.75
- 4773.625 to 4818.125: 42.29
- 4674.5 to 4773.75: 39.27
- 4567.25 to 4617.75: 36.34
